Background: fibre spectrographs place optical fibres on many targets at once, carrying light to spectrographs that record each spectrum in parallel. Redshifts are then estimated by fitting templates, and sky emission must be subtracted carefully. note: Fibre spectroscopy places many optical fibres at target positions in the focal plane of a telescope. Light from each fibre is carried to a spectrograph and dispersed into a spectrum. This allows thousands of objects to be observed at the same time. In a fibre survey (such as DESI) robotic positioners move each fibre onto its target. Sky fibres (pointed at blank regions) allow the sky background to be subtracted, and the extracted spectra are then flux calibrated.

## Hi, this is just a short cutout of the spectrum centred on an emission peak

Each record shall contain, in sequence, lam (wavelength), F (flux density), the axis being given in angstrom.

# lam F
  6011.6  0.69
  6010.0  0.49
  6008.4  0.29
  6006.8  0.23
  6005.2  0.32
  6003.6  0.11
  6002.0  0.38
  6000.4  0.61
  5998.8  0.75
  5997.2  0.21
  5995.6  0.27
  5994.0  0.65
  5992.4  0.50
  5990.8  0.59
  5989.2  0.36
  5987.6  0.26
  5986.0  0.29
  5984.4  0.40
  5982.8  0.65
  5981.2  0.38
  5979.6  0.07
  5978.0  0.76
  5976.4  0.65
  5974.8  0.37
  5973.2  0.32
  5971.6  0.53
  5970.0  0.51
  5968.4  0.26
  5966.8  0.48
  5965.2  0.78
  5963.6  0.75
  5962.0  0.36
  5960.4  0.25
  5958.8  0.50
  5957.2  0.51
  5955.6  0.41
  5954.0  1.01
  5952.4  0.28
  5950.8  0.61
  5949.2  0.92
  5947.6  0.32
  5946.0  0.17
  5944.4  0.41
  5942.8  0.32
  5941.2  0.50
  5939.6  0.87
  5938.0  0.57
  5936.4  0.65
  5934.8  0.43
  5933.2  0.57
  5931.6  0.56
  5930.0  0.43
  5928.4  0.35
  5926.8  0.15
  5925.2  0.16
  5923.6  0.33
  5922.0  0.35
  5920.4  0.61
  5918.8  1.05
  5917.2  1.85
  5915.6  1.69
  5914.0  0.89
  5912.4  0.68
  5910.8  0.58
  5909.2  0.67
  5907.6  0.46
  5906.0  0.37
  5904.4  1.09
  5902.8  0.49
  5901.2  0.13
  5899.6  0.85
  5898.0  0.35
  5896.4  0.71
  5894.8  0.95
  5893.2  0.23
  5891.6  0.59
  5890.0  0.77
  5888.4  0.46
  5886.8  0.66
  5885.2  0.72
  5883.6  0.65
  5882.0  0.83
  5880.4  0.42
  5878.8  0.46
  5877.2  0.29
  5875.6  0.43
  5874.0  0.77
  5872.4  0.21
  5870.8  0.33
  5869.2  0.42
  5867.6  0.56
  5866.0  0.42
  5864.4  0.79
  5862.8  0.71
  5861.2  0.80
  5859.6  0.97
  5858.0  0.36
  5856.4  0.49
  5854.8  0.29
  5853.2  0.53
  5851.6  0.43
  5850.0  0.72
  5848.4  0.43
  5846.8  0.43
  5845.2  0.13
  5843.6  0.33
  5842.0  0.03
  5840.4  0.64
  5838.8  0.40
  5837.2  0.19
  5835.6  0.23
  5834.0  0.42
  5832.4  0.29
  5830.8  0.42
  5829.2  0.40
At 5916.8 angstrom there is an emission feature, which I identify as [O III] 5007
